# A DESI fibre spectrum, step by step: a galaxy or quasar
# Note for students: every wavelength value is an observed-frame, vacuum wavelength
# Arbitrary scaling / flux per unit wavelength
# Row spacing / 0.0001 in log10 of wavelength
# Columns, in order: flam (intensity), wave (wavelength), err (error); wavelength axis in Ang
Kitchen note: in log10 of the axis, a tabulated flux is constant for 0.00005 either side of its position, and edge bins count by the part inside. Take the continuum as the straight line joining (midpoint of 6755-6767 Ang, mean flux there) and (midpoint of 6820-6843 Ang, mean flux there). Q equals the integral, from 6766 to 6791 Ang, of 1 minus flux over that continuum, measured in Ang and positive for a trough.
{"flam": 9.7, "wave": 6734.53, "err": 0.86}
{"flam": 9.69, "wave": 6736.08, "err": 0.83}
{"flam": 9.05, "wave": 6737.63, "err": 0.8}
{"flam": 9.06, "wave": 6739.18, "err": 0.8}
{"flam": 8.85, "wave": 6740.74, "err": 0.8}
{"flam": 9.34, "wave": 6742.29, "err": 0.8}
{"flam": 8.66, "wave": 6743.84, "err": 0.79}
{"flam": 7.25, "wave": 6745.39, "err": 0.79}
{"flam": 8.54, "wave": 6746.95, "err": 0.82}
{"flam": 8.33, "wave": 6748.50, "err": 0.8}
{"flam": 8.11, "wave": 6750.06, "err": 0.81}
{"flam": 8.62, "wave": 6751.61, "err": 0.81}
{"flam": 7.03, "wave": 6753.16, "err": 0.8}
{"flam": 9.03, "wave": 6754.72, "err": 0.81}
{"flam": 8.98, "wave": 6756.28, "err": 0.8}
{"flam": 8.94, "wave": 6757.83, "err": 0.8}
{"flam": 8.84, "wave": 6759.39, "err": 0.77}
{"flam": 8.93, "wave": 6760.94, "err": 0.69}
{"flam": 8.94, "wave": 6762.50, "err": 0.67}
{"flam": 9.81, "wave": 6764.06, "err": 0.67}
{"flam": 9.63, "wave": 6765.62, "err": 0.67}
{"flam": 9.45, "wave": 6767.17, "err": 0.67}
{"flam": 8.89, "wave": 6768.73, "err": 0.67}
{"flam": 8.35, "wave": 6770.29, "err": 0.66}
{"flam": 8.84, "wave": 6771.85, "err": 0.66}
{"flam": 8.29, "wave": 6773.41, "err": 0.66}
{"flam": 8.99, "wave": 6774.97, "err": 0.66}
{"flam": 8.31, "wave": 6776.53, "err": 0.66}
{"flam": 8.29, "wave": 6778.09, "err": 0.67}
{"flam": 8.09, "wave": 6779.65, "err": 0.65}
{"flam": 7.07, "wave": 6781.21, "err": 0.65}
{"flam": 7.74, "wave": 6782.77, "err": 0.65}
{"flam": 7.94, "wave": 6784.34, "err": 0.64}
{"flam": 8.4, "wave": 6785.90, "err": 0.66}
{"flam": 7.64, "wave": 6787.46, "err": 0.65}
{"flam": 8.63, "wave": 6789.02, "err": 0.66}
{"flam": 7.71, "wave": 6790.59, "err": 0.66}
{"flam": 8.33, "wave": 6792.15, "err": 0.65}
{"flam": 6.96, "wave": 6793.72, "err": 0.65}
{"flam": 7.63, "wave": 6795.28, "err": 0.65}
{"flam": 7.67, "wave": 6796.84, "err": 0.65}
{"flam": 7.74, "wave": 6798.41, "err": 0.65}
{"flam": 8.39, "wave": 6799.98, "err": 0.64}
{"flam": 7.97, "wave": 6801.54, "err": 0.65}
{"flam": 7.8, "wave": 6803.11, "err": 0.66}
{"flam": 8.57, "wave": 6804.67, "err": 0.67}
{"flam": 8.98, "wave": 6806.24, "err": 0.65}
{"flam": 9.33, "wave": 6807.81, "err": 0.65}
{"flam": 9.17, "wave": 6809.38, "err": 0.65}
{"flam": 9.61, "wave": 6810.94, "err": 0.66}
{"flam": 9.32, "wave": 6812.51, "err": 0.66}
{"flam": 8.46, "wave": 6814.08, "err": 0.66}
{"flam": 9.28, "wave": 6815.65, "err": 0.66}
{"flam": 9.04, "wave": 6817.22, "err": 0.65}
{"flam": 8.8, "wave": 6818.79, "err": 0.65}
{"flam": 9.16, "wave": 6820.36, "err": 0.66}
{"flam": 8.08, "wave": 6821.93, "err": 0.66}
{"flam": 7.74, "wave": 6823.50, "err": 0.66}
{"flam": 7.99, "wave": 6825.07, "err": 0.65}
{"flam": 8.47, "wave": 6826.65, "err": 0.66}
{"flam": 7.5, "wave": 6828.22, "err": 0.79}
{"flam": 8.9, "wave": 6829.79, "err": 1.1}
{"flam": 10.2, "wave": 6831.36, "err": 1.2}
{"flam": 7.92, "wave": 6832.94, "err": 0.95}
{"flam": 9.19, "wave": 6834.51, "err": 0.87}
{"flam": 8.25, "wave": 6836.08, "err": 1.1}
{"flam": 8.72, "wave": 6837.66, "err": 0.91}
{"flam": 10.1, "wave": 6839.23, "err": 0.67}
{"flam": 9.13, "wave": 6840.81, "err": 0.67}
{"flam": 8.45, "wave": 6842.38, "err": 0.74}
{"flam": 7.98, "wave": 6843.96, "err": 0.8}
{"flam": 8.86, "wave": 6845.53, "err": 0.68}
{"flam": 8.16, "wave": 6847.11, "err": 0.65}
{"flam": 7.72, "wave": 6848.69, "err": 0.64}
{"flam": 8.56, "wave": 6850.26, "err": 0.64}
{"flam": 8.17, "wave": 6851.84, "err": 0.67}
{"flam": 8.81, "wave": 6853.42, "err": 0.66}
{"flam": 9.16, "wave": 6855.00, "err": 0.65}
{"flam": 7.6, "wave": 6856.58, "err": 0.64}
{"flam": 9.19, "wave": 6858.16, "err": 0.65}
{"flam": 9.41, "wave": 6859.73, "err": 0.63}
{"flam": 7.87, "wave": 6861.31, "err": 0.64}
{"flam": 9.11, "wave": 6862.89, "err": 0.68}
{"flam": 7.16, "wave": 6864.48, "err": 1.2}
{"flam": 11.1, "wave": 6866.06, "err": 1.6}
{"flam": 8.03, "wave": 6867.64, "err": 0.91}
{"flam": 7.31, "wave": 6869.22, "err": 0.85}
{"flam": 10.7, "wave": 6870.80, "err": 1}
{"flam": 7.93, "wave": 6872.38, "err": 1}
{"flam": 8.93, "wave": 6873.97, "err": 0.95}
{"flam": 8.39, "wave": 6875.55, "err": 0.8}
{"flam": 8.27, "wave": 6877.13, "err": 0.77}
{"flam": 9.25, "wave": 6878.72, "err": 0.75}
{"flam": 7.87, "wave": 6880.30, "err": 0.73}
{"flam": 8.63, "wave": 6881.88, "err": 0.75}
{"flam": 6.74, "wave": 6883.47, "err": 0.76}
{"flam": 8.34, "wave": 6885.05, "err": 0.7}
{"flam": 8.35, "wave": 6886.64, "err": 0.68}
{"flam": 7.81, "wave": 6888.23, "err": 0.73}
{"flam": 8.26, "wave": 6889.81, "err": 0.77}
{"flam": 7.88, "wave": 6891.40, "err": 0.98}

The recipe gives 2.0 Ang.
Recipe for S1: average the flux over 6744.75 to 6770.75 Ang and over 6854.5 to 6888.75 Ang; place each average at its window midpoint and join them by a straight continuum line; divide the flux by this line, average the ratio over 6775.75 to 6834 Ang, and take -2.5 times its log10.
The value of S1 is 0.034 mag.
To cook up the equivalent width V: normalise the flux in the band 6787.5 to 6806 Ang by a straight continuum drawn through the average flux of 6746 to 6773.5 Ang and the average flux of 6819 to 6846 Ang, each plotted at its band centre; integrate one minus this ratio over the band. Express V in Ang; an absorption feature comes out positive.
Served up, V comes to 1.5 Ang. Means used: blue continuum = 8.75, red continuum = 8.63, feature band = 7.96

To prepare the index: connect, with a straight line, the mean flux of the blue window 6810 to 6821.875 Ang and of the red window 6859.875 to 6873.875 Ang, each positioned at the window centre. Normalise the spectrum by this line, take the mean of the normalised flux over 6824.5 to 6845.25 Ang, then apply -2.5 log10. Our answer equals 0.03 mag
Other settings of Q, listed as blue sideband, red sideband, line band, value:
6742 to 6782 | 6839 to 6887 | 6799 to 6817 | -0.5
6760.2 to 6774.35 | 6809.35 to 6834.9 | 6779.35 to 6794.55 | 1.8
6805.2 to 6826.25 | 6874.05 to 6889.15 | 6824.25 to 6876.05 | -0.8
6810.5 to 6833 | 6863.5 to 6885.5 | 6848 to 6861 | 0.0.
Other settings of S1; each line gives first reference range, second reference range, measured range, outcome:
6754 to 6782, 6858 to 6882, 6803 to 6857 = 0.00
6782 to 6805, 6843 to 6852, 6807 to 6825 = -0.10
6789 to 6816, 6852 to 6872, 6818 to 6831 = 0.02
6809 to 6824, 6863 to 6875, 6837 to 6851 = 0.02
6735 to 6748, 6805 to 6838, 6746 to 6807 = 0.05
